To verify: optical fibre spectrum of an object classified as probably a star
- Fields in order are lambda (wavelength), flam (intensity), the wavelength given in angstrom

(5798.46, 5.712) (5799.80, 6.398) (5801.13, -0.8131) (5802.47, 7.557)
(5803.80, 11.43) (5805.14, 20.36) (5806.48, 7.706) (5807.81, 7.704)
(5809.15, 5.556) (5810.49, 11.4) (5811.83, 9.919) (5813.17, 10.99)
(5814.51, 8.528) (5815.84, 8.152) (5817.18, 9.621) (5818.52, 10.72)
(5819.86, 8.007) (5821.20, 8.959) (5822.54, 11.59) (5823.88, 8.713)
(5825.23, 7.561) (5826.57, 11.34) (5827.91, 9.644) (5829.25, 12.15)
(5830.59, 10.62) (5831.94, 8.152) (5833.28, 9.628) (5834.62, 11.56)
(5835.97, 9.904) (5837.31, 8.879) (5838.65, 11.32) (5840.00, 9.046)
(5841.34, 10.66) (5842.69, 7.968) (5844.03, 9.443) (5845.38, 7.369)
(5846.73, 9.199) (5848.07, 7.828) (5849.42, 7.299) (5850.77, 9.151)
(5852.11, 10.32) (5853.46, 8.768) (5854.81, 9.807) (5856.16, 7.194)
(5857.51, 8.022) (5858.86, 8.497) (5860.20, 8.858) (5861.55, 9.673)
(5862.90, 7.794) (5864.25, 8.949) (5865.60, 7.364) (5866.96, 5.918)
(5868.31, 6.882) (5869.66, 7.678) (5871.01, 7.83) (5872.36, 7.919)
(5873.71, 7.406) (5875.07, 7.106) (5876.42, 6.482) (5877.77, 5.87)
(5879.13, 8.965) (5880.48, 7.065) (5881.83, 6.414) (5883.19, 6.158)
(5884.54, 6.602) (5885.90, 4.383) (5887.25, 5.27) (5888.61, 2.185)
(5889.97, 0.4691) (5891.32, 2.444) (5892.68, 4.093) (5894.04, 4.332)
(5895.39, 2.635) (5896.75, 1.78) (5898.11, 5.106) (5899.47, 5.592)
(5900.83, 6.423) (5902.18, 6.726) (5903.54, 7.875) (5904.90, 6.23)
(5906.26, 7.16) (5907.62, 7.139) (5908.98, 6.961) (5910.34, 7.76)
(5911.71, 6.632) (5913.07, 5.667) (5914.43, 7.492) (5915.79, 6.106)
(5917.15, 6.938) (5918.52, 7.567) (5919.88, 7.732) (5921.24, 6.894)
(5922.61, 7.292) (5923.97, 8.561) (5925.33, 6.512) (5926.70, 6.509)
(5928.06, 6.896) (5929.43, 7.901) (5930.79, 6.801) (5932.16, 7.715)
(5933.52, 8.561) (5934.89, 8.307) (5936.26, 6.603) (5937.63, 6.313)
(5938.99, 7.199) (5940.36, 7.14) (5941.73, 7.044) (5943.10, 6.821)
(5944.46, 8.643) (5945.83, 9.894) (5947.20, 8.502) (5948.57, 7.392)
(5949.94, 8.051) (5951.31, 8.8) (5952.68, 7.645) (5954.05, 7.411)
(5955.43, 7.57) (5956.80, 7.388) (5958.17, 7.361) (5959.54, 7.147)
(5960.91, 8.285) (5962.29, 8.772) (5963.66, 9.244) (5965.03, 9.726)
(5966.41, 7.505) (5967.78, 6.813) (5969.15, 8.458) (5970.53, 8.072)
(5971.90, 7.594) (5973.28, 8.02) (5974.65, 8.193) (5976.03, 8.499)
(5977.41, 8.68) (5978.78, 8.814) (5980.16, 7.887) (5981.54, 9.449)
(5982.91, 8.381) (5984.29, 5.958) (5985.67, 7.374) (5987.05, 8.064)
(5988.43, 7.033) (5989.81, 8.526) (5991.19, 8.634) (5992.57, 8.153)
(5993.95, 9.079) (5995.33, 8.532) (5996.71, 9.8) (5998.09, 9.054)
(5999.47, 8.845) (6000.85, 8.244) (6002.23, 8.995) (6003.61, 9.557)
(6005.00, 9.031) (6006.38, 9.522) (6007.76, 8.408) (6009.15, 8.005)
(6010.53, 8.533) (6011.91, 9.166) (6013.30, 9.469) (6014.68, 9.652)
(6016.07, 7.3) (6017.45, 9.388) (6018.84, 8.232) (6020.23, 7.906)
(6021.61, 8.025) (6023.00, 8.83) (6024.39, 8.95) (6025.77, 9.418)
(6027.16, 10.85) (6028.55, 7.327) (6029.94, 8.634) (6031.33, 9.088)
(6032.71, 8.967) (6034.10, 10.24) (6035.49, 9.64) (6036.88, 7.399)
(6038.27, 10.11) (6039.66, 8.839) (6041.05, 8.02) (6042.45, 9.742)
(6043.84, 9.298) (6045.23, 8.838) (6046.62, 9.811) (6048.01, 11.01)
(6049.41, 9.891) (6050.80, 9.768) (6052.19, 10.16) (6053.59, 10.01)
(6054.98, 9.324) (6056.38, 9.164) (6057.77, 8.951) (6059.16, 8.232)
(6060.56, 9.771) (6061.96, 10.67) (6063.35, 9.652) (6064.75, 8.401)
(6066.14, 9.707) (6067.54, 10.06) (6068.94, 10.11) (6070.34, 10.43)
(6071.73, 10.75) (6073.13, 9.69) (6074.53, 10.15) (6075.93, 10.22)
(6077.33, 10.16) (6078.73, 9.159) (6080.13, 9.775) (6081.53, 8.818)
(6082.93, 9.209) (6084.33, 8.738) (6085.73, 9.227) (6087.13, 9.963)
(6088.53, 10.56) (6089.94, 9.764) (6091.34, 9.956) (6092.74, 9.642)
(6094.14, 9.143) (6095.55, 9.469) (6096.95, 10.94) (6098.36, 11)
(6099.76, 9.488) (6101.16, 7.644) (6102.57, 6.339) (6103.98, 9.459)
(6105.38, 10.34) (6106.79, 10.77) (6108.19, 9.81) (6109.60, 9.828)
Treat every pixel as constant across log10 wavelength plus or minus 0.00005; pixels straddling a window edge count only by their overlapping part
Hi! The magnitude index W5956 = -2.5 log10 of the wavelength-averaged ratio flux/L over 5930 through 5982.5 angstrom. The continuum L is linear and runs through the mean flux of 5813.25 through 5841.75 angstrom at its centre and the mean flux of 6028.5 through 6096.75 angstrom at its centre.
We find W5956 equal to 0.21 mag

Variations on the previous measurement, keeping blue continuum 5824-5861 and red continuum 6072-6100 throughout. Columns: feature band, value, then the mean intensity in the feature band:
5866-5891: 0.46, 6.1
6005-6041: 0.09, 8.87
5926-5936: 0.25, 7.48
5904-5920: 0.33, 6.93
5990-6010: 0.09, 8.84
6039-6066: 0.03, 9.46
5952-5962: 0.24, 7.59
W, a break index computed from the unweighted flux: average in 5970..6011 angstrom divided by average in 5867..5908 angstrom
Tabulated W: 1.5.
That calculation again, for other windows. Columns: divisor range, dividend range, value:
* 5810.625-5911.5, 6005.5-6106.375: 1.21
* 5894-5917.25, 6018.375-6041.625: 1.46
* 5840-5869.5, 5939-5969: 0.94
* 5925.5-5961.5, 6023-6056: 1.23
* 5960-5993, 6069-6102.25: 1.19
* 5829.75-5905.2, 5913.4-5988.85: 1.06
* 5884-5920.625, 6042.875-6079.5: 1.76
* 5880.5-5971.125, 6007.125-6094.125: 1.38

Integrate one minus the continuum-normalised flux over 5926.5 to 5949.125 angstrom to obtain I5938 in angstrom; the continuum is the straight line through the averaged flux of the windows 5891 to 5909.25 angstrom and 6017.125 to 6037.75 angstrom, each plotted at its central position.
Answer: -4.2 angstrom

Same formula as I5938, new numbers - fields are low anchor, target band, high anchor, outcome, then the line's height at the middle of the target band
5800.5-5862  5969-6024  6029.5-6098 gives 5.8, 9.49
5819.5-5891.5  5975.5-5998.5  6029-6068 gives 1.6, 8.97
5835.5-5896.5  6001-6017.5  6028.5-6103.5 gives -0.1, 8.84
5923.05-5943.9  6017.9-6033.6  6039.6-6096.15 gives 0.2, 8.89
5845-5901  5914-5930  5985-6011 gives 0.5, 7.41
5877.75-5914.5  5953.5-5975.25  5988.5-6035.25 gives -1.4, 7.48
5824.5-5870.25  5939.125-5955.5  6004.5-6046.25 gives 1.9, 8.92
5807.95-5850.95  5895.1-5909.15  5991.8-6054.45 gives 5.2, 9.26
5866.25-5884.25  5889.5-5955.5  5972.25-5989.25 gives 7.1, 7.48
